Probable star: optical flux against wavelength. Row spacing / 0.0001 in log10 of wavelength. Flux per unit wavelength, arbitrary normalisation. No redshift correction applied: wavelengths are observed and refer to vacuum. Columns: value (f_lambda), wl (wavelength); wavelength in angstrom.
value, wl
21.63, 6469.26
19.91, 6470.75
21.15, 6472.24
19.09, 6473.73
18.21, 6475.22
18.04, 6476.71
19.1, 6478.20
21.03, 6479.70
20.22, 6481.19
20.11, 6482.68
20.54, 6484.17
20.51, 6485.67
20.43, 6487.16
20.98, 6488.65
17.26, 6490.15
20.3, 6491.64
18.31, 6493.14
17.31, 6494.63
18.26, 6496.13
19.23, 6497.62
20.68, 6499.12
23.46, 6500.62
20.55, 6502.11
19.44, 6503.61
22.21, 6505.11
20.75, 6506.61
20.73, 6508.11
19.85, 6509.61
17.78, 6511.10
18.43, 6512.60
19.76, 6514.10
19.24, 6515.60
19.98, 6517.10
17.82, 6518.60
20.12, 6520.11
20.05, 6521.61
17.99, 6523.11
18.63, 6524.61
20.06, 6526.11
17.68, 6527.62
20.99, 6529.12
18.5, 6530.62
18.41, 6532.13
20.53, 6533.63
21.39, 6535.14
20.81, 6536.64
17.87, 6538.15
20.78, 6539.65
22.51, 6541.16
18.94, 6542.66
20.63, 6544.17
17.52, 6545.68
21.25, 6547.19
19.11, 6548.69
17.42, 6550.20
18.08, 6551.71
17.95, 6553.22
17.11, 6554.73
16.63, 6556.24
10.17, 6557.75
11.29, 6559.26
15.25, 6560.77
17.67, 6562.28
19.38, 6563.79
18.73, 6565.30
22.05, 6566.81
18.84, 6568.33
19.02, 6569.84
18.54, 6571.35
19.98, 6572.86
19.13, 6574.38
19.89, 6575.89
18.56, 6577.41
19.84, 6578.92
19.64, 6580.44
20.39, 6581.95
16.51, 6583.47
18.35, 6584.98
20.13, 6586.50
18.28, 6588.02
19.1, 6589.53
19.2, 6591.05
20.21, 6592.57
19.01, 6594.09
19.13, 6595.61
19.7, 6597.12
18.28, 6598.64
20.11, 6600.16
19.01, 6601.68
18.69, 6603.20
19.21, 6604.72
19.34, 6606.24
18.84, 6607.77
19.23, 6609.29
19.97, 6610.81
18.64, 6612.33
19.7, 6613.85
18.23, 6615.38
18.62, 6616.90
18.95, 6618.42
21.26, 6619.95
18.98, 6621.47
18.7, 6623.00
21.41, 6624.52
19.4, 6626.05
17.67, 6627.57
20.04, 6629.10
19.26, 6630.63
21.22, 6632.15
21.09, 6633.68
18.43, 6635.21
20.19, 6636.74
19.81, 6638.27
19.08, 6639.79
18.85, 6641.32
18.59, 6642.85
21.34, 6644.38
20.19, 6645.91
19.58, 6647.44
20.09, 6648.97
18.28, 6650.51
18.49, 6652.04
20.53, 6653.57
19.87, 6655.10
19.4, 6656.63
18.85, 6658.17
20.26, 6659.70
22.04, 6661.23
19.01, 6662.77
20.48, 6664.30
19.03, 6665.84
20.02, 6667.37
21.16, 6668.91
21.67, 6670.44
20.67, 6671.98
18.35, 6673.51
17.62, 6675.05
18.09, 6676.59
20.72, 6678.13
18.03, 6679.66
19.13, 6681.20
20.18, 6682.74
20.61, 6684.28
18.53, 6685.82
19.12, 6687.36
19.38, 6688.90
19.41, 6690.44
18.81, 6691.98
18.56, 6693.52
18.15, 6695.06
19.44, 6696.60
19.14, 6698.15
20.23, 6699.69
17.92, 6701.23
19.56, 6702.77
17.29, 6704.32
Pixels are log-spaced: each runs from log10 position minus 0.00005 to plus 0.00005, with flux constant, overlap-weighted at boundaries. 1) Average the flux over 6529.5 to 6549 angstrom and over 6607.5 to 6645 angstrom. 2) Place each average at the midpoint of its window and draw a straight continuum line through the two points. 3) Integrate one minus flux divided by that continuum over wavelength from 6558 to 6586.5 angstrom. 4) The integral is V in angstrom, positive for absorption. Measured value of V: 2.0 angstrom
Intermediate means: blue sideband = 19.9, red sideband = 19.5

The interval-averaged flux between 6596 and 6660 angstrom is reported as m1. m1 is 19.5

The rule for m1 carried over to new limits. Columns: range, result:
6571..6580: 19.4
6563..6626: 19.3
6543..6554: 18.8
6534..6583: 18.6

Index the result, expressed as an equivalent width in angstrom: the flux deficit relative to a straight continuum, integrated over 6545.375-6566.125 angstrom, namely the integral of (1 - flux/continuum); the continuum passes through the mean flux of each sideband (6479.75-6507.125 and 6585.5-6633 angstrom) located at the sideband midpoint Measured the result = 2.8 angstrom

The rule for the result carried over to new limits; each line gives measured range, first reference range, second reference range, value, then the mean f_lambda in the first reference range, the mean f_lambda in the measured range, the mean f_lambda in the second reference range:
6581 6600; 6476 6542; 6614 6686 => 0.59 angstrom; 19.7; 19.1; 19.6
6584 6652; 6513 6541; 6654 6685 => 1.05 angstrom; 19.5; 19.4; 19.8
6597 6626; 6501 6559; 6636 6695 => 0.12 angstrom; 19.1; 19.3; 19.6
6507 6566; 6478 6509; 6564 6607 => 3.13 angstrom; 20.1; 18.7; 19.2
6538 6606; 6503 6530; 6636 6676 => 3.30 angstrom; 19.5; 18.7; 19.7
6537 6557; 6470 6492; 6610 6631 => 0.65 angstrom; 19.8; 18.9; 19.3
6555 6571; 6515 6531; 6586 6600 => 1.90 angstrom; 19.2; 17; 19.3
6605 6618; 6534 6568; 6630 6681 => 0.03 angstrom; 18.3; 19.1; 19.7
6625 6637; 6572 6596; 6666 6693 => -0.21 angstrom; 19.2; 19.7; 19.5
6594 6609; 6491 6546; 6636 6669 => 0.44 angstrom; 19.7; 19.1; 19.8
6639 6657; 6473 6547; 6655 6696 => 0.01 angstrom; 19.7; 19.5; 19.5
